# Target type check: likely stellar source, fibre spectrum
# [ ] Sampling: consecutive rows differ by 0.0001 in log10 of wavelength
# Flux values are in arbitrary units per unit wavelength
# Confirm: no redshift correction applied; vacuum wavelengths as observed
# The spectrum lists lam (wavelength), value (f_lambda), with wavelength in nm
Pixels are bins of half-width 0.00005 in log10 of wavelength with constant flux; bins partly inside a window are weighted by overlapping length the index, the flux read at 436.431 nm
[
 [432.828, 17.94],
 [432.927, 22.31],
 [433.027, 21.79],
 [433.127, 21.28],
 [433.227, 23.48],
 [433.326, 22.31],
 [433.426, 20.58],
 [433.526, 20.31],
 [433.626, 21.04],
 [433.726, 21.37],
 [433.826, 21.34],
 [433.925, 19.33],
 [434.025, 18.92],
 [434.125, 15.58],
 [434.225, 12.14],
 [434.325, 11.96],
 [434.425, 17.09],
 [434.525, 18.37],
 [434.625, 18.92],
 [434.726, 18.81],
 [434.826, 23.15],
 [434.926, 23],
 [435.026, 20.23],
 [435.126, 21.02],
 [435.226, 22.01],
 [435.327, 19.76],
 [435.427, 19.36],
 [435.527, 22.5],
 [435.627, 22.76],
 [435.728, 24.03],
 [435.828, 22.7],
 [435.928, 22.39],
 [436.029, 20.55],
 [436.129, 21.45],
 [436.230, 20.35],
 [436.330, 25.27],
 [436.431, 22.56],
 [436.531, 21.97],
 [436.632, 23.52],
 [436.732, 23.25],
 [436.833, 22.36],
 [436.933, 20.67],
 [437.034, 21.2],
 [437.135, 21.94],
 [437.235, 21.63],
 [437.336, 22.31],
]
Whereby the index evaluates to 22.56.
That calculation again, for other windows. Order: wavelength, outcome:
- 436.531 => 21.97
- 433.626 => 21.04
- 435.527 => 22.5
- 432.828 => 17.94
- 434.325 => 11.96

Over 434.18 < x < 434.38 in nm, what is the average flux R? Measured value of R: 12.2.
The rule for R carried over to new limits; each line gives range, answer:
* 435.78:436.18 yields 21.7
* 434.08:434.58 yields 15.1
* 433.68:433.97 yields 20.7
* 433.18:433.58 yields 21.7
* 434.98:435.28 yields 21.1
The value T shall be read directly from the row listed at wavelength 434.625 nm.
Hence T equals 18.92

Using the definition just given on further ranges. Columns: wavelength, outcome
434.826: 23.15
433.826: 21.34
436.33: 25.27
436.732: 23.25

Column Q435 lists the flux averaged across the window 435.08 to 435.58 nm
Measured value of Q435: 21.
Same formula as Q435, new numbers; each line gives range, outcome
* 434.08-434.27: 13.9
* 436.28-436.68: 23.3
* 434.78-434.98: 23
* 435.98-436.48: 22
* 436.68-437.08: 21.9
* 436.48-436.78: 23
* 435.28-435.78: 21.7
